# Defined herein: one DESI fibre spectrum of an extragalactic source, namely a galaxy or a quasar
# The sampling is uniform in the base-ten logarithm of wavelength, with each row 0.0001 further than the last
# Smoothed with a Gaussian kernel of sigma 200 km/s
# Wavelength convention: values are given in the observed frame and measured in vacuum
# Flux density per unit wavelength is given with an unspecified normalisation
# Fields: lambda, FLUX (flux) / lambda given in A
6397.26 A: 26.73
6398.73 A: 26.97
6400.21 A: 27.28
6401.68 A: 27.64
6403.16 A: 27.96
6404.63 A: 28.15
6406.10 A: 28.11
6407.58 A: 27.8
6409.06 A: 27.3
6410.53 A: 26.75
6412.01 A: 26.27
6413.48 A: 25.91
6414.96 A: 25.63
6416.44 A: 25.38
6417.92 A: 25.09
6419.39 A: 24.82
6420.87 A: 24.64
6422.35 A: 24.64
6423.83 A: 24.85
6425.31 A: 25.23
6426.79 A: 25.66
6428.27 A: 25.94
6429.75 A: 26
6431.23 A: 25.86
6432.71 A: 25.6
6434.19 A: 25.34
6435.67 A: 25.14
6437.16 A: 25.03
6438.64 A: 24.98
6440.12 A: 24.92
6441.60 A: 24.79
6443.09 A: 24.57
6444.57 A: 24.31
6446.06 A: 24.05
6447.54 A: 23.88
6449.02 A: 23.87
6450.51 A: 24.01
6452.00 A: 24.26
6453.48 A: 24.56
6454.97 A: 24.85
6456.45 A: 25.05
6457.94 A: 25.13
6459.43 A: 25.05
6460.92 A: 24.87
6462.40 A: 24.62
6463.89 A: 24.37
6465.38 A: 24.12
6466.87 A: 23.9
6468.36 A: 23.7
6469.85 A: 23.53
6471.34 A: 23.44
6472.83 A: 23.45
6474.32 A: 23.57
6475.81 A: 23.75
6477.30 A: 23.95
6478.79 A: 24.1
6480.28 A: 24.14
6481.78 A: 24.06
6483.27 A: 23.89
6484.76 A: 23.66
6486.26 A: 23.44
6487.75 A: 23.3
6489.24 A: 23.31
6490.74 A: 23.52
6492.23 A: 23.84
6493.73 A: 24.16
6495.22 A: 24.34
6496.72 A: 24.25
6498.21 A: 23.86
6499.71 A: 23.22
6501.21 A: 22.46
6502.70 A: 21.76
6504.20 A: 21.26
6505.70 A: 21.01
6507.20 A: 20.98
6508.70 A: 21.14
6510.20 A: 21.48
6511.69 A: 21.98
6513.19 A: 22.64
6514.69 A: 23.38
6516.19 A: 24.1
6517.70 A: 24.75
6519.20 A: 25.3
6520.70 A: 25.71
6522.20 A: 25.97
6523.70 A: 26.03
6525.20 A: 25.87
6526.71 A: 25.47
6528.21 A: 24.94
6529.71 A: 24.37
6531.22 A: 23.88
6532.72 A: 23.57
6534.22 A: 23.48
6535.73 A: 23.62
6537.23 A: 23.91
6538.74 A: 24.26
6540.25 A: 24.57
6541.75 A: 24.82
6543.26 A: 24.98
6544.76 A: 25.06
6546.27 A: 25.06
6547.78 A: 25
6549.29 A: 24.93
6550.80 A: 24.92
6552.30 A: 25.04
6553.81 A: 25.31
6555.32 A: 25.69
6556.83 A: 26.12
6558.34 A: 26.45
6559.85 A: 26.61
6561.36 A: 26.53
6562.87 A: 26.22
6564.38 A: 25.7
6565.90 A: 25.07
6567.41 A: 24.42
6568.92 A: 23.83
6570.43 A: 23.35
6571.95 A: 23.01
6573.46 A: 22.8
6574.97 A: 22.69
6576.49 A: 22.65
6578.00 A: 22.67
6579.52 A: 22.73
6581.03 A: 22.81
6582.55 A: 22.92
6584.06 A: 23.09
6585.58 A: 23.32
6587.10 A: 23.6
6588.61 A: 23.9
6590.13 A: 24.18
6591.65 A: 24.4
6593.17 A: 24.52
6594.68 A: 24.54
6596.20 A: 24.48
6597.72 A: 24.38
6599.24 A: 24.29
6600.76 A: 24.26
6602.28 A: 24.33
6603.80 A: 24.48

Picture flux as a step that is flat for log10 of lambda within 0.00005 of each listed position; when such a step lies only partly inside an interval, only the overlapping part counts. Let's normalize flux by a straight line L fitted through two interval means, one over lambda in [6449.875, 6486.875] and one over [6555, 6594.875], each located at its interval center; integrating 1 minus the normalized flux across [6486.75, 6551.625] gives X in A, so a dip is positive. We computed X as 0.8 A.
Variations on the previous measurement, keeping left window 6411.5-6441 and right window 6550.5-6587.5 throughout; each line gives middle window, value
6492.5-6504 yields 0.68 A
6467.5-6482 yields 0.71 A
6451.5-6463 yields 0.14 A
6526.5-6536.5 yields 0.19 A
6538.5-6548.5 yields -0.15 A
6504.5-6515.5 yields 1.31 A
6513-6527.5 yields -0.21 A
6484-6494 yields 0.52 A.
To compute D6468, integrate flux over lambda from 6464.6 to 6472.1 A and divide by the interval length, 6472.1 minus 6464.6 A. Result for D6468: 23.7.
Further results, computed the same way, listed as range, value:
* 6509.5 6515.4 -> 22.4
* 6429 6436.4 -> 25.6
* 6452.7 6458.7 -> 24.9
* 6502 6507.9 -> 21.2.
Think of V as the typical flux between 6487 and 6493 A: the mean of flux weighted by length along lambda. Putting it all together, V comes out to 23.5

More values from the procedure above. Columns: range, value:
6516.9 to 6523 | 25.4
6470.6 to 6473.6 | 23.5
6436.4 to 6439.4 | 25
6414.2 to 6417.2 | 25.4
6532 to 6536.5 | 23.6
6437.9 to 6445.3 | 24.7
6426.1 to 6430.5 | 25.9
